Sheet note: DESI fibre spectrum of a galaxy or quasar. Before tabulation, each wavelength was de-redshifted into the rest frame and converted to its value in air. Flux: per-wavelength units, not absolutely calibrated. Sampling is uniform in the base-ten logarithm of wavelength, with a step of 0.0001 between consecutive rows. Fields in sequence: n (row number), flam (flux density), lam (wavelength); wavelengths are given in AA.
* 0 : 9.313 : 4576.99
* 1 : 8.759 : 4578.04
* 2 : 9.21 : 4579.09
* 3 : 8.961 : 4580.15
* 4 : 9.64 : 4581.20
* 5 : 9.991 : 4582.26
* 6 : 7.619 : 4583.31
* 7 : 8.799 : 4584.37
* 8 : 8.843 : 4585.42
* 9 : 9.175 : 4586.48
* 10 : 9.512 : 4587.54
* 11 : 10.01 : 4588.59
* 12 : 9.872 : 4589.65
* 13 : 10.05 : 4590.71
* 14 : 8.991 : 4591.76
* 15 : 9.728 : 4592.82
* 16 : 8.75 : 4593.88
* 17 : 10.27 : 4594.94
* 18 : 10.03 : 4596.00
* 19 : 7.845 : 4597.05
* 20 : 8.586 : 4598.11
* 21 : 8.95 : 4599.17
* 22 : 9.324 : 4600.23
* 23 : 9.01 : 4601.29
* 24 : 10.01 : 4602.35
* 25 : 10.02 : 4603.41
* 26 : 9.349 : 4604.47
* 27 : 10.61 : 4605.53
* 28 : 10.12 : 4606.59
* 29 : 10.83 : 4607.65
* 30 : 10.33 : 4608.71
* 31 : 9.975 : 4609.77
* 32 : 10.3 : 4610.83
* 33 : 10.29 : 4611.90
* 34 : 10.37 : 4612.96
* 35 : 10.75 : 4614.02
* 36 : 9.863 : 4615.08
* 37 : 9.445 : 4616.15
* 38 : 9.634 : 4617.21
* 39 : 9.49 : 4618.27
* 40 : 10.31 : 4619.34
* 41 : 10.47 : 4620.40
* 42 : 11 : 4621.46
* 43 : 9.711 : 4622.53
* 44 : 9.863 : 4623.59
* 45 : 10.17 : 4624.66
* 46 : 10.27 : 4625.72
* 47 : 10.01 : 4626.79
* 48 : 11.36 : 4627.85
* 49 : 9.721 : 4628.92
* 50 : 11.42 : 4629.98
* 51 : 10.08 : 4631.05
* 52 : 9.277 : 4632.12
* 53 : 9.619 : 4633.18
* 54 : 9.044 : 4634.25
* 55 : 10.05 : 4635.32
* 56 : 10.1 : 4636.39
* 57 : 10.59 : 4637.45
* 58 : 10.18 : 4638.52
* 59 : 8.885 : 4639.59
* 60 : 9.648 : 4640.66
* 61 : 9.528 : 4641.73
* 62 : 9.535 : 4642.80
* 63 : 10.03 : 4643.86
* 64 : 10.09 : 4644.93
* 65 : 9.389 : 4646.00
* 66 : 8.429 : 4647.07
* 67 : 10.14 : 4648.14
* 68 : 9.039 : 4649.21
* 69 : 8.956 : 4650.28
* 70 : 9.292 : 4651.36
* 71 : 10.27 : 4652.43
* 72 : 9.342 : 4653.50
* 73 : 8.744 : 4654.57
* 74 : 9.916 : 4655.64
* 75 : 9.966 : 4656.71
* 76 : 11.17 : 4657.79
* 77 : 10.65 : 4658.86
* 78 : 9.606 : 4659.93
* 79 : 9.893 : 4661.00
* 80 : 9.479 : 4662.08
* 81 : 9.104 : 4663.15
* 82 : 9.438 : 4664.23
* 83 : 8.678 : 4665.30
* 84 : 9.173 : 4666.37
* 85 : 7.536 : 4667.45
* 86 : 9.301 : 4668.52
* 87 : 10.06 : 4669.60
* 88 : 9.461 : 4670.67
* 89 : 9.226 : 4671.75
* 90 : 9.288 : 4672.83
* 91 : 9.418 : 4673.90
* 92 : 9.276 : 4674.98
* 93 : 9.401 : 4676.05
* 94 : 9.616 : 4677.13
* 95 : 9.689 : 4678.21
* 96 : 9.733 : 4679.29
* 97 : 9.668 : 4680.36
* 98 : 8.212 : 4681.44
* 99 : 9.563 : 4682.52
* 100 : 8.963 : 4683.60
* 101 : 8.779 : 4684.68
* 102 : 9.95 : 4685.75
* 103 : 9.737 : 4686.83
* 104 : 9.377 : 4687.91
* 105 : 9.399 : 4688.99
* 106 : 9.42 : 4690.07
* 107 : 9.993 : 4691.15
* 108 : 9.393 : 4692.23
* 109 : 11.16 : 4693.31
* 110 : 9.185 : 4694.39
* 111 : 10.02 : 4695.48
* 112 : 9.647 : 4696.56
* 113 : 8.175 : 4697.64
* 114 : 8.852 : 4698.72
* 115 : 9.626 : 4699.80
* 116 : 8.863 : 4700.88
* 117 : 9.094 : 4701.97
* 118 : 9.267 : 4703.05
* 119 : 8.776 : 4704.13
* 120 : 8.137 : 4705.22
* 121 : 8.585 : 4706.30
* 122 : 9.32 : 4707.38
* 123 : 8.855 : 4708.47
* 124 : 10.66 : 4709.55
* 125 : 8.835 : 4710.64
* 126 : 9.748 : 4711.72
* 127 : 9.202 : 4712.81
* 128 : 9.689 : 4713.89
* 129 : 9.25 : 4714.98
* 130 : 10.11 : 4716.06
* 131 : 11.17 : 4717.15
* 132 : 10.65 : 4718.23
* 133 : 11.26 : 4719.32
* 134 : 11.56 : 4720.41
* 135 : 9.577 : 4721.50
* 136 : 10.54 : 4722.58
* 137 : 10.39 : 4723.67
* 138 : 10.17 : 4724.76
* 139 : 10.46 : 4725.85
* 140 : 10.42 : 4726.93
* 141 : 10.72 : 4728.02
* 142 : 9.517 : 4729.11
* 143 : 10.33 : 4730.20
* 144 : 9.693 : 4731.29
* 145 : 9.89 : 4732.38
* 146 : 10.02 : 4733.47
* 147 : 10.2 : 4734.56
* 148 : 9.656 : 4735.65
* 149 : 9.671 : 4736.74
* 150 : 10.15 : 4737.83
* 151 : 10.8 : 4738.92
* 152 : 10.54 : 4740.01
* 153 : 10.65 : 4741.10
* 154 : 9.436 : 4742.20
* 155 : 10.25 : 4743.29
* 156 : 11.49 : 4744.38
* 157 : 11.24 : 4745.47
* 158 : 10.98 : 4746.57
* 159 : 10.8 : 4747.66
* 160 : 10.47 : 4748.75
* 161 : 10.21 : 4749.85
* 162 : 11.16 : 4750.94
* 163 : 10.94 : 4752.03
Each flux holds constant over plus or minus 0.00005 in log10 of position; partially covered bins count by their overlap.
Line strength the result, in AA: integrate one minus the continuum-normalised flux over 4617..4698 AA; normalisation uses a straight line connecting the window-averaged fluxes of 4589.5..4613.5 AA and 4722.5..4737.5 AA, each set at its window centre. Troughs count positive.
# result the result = 1.92 AA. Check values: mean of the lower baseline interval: 9.72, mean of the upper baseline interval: 10.1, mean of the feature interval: 9.65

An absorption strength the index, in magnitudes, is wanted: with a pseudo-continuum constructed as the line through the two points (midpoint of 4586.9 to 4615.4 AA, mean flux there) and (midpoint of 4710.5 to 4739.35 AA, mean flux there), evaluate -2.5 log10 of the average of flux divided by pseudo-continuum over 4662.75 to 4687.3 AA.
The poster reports 0.082 mag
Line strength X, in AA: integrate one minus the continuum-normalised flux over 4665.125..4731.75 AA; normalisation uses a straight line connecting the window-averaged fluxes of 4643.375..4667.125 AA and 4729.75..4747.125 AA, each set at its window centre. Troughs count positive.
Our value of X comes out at 2.5 AA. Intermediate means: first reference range 9.56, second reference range 10.3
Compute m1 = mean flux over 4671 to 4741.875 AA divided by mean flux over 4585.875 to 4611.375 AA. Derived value 1.01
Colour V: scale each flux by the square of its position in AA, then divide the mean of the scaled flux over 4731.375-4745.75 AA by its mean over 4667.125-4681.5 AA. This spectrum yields 1.1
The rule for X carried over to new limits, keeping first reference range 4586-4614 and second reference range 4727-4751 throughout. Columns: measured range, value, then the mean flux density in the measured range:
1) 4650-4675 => 1.31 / 9.47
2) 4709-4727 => 0.07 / 10.2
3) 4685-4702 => 1.08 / 9.5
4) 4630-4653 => 0.56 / 9.66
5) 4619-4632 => -0.65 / 10.3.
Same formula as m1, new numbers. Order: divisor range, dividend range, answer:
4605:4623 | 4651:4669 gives 0.93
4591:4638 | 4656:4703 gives 0.95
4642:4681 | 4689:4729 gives 1.03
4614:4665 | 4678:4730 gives 0.98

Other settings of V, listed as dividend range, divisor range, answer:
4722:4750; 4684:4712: 1.13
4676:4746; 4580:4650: 1.05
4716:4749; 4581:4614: 1.15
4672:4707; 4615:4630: 0.94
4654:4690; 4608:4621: 0.96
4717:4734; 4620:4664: 1.09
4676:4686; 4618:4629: 0.93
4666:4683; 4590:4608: 1.00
